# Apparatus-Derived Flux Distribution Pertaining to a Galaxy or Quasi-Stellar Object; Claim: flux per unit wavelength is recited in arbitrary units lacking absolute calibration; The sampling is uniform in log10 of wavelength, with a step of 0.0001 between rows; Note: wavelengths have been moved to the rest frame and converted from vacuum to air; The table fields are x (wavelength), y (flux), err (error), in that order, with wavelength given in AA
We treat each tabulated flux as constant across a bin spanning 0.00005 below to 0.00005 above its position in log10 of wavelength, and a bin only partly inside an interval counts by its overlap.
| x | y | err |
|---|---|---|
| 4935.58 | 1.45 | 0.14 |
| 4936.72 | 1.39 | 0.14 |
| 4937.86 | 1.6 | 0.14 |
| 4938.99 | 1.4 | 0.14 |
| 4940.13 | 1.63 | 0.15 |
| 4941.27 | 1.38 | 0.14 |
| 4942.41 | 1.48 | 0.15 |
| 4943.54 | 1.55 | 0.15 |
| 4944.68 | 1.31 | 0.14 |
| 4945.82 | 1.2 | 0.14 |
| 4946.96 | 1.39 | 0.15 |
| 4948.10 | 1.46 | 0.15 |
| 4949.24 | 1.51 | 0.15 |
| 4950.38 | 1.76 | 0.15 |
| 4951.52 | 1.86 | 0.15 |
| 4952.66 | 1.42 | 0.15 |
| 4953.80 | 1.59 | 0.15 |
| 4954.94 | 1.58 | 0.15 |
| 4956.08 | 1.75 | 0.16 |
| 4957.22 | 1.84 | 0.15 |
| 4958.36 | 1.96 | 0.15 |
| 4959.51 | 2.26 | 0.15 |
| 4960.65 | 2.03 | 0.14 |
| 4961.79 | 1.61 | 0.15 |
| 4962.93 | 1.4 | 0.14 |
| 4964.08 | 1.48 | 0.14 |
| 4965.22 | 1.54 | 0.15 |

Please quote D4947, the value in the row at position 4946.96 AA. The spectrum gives 1.39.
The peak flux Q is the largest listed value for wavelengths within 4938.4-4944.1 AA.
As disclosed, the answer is 1.63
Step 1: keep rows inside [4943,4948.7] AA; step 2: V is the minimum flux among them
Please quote 1.2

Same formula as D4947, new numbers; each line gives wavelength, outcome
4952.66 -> 1.42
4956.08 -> 1.75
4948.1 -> 1.46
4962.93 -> 1.4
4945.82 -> 1.2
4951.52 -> 1.86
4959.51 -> 2.26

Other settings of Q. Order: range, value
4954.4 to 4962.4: 2.26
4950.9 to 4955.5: 1.86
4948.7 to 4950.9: 1.76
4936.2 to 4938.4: 1.6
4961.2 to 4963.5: 1.61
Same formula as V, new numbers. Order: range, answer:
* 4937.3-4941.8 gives 1.38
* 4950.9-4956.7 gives 1.42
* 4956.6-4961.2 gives 1.84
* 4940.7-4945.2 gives 1.31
